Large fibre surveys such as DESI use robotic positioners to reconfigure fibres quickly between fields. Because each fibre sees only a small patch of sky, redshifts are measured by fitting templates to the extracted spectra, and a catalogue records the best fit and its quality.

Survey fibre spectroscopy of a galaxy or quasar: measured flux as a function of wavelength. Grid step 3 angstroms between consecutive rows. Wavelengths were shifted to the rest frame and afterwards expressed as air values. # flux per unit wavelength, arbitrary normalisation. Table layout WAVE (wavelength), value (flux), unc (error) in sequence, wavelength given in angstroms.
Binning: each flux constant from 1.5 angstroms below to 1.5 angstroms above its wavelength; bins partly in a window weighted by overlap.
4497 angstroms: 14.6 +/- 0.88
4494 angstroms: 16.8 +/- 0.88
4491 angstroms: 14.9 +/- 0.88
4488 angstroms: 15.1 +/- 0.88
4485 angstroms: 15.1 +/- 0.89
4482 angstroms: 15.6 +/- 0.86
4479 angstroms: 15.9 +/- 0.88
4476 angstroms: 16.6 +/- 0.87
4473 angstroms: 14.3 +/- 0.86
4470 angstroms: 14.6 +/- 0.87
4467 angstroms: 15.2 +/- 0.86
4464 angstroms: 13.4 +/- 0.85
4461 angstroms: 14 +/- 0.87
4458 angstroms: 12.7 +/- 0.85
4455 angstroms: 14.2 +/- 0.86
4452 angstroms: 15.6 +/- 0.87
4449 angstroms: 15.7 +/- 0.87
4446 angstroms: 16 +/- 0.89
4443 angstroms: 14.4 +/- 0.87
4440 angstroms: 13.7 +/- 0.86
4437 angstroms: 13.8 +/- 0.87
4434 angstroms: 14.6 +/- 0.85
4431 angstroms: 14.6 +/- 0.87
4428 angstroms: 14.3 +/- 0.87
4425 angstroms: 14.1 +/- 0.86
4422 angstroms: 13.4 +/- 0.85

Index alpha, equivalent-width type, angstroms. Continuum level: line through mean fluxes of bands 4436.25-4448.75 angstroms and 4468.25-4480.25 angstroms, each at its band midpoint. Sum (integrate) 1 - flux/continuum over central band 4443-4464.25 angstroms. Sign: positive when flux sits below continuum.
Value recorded 0.4 angstroms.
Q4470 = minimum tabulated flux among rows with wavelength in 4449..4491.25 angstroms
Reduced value 12.7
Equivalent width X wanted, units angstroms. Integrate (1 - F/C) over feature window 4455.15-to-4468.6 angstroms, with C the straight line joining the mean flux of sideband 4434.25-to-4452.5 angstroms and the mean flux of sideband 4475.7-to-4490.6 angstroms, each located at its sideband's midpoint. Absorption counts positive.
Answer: 1.1 angstroms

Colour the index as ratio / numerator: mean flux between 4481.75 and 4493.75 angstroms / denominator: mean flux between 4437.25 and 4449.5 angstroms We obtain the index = 1.0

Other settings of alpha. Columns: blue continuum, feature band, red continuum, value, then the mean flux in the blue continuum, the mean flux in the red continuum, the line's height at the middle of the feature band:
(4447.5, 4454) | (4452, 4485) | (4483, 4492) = 1.28 angstroms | 15.5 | 15.1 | 15.3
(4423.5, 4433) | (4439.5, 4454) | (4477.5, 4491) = -0.45 angstroms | 14.3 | 15.4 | 14.7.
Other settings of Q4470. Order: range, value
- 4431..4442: 13.7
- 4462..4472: 13.4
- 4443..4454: 14.4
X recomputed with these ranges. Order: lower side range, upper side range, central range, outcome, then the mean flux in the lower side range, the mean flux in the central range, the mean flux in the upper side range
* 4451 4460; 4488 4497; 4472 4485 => -0.5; 14.1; 15.6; 15.5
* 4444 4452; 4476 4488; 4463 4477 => 0.8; 15.7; 14.8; 15.6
